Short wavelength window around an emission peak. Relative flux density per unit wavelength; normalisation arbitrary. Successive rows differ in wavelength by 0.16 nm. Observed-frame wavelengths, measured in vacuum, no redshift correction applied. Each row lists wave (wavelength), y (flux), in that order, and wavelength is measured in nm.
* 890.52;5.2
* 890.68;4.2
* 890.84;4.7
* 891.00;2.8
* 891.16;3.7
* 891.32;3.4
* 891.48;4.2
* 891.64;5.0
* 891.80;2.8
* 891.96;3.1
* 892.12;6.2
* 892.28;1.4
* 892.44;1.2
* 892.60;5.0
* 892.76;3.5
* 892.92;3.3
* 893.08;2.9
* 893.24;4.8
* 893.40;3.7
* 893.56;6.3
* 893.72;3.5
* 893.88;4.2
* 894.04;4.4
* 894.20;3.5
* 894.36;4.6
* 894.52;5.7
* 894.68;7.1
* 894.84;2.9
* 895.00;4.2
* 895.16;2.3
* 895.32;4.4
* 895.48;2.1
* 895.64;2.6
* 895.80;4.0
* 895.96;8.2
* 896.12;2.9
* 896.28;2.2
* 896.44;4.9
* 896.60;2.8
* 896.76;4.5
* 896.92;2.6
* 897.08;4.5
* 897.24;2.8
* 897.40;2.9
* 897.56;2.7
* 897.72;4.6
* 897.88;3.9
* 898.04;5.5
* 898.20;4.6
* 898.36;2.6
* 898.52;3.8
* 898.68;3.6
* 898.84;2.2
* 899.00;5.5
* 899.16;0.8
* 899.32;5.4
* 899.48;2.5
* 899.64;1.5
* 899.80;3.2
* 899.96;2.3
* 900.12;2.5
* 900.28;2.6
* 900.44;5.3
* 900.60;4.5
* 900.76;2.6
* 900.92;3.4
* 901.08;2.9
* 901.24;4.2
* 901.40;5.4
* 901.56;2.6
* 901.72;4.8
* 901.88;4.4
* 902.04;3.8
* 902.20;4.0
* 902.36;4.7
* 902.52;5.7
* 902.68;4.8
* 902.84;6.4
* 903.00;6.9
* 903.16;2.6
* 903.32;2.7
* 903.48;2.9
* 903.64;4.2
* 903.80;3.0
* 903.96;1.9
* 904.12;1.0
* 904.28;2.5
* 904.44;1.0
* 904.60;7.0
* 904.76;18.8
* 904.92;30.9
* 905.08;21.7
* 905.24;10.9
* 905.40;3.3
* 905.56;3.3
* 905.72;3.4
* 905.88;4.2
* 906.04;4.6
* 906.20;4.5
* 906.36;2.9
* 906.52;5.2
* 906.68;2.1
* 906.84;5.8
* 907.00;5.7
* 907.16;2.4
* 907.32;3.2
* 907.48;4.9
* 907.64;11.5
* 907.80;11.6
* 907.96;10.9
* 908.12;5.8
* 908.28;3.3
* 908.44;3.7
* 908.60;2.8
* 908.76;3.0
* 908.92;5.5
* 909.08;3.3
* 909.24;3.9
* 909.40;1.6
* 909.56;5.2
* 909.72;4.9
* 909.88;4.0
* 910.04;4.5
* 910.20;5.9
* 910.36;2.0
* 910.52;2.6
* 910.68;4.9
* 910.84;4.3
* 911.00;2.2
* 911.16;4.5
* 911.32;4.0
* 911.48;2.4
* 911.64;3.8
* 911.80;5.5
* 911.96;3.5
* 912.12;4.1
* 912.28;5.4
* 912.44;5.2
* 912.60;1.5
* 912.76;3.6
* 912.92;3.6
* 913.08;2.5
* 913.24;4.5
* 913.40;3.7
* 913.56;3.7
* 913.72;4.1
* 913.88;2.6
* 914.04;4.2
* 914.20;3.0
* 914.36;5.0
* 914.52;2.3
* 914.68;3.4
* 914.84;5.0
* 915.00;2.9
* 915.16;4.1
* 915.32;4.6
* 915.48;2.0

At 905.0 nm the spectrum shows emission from H-alpha 6563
